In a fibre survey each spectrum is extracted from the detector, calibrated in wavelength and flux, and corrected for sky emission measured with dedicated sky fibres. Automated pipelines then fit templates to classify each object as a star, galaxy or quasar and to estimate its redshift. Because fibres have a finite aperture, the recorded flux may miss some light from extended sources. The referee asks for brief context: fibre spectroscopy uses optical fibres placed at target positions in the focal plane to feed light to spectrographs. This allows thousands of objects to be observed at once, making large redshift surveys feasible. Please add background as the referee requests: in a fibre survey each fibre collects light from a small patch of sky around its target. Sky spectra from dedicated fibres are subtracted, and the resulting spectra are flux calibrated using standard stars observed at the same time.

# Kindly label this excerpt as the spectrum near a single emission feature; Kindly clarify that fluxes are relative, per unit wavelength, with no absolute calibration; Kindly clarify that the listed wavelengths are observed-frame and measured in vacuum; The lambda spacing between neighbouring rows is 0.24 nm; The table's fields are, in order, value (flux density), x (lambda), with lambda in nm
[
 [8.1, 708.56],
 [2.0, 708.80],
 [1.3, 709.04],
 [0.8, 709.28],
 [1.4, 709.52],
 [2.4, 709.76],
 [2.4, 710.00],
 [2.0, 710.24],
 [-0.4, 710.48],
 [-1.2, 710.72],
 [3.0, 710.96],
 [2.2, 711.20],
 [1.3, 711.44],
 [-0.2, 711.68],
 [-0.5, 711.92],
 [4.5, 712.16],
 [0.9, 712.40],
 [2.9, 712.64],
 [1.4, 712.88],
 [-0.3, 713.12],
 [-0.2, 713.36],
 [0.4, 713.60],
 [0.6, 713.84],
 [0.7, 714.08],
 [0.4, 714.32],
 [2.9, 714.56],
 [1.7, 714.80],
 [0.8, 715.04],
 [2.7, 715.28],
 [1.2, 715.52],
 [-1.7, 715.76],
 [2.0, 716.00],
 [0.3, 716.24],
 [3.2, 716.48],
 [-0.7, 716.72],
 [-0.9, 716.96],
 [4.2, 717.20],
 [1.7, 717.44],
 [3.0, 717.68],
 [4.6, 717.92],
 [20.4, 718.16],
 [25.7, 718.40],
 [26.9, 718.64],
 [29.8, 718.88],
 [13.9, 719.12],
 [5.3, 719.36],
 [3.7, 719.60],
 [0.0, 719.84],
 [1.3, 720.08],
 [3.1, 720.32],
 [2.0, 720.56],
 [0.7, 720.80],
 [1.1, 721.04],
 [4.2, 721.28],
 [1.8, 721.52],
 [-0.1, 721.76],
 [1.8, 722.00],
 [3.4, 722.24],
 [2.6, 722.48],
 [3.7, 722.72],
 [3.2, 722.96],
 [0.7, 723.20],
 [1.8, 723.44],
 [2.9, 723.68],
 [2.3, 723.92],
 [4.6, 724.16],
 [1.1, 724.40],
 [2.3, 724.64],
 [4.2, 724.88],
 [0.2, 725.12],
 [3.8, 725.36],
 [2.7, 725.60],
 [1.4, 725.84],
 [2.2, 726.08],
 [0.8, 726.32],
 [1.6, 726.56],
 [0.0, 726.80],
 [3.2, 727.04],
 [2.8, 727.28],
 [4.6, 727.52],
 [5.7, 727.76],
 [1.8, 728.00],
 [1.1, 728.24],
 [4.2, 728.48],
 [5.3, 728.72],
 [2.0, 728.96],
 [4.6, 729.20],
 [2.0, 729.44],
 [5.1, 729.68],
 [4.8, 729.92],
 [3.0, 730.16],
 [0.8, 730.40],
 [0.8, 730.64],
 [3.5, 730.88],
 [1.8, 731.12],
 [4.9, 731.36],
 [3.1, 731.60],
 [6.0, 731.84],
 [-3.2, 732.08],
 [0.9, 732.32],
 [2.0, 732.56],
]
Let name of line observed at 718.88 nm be [O II]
